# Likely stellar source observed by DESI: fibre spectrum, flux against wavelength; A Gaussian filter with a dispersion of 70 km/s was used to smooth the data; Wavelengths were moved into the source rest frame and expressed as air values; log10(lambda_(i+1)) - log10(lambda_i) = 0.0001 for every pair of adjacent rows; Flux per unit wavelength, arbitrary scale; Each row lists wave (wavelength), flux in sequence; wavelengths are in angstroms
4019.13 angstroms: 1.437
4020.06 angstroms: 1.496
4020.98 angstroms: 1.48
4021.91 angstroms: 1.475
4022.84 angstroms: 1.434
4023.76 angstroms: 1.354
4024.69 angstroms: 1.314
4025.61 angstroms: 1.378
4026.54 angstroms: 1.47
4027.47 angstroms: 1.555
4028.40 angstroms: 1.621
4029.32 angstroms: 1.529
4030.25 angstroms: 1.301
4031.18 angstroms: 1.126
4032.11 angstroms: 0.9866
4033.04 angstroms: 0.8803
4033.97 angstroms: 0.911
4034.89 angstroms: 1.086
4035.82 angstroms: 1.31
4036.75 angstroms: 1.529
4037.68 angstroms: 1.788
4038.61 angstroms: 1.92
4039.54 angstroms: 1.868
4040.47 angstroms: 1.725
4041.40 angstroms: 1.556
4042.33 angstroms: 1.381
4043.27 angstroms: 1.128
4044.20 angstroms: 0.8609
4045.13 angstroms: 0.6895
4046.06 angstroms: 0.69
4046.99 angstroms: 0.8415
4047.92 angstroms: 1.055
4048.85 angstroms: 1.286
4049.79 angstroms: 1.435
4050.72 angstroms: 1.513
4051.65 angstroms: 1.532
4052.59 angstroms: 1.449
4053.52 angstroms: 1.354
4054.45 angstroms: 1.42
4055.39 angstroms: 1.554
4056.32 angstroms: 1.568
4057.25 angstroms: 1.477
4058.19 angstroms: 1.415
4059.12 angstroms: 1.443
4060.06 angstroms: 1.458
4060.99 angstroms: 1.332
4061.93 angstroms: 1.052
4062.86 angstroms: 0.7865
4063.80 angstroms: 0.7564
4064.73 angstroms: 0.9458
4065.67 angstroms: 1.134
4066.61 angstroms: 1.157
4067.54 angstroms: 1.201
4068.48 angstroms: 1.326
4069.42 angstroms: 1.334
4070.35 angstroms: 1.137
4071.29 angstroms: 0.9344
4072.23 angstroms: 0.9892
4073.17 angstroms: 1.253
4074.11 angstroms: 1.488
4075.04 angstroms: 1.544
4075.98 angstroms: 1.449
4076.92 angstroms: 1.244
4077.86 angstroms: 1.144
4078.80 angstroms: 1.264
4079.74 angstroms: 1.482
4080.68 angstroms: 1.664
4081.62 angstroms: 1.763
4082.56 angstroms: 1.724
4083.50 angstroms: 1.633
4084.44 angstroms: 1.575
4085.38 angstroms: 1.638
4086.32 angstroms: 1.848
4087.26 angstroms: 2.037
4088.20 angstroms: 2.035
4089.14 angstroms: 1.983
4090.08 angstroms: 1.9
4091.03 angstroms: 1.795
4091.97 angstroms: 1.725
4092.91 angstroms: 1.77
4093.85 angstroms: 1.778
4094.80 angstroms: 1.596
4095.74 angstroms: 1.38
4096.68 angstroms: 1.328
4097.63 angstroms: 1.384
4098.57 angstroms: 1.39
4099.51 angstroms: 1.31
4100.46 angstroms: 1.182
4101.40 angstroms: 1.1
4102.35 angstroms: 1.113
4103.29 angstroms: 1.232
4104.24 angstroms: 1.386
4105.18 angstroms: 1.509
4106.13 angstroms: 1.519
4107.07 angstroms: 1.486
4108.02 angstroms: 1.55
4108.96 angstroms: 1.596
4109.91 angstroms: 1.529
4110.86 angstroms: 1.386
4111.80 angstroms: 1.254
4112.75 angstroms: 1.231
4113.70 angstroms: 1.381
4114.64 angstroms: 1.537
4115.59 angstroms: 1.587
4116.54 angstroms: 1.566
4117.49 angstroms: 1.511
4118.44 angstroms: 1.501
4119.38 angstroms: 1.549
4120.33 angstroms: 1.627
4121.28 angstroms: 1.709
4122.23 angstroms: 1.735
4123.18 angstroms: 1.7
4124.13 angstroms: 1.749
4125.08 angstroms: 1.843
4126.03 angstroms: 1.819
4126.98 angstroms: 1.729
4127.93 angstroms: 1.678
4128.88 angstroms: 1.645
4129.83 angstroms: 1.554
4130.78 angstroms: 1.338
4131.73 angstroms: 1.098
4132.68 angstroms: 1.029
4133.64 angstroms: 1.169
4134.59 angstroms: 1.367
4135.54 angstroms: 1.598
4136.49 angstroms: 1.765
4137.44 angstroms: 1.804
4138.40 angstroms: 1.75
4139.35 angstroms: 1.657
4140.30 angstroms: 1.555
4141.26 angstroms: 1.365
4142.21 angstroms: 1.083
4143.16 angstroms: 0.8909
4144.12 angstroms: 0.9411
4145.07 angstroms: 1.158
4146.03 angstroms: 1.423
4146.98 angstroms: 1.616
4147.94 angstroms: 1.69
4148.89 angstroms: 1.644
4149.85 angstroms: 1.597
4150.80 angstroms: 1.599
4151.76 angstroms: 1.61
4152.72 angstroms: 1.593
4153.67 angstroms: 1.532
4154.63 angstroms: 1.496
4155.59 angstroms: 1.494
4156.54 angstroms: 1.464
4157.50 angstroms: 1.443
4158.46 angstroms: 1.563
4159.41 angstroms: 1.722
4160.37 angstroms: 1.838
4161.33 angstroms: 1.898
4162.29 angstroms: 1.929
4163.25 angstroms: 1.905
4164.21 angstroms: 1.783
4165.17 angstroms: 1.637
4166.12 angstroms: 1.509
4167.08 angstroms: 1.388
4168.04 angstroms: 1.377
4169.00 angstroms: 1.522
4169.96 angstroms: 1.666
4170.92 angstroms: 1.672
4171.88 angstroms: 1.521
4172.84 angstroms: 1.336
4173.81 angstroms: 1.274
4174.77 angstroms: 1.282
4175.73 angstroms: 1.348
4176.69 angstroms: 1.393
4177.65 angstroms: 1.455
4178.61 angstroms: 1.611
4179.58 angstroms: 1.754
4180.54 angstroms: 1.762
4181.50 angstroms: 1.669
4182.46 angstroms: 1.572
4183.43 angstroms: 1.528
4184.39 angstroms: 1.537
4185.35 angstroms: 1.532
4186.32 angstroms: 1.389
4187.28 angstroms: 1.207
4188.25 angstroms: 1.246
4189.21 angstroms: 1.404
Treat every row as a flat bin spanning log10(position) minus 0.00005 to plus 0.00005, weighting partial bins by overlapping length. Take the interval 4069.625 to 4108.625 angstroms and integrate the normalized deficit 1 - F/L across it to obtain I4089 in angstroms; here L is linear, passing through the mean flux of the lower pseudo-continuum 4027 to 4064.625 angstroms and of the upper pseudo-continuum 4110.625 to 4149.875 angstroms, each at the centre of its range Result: -2.6 angstroms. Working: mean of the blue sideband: 1.3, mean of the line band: 1.49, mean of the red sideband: 1.5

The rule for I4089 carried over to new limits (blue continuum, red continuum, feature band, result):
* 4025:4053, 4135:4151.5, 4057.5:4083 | 1.6 angstroms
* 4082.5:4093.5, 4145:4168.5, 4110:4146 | 4.4 angstroms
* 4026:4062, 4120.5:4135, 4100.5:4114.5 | 1.1 angstroms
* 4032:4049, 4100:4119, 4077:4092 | -3.8 angstroms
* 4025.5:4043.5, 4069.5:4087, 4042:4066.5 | 3.6 angstroms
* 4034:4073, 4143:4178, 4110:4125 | -1.2 angstroms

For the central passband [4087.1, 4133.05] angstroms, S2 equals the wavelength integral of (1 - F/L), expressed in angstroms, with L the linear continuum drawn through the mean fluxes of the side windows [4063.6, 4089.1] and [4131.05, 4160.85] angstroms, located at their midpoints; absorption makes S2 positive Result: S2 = -3.1 angstroms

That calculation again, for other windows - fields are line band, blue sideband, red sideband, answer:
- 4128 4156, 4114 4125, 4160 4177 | 2.52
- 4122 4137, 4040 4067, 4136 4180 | -0.99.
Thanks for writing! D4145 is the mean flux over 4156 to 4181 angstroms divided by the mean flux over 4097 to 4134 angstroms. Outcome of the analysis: 1.08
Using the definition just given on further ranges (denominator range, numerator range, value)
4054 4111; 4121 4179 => 1.07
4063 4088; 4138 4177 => 1.11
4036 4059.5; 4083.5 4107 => 1.13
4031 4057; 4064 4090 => 1.11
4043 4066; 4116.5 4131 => 1.36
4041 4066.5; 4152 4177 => 1.28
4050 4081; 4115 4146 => 1.16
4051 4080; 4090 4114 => 1.13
